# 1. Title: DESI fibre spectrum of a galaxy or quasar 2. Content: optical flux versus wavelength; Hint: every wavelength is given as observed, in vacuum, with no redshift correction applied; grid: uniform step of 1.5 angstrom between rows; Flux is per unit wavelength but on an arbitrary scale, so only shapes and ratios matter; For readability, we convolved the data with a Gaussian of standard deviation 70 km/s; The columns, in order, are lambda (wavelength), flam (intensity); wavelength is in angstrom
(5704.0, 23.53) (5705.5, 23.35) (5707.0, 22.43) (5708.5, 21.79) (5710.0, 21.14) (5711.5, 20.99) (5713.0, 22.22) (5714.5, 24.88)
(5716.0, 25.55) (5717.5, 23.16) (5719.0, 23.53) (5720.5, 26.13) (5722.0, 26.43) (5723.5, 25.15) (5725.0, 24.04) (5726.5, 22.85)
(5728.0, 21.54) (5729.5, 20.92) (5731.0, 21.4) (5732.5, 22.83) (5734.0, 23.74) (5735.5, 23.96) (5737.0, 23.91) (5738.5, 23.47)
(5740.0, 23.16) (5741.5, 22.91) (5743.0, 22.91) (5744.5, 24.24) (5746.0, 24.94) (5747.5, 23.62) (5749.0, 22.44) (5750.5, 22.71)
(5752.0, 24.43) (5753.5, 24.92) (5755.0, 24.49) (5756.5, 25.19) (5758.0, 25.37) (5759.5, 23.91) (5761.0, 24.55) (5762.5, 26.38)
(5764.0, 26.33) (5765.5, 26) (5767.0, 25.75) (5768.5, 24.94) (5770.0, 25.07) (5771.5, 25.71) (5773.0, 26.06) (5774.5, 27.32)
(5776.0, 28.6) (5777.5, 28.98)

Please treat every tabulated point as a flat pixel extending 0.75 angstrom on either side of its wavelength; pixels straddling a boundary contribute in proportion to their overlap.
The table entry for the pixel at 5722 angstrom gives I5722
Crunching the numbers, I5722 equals 26.43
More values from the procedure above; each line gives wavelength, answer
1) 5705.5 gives 23.35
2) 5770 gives 25.07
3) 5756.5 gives 25.19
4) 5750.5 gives 22.71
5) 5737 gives 23.91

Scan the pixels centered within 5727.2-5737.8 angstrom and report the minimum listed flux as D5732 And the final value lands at 20.92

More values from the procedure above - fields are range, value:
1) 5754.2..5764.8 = 23.91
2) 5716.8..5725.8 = 23.16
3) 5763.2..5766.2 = 26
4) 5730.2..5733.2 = 21.4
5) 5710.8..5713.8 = 20.99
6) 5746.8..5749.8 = 22.44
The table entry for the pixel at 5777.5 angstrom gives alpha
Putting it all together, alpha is 28.98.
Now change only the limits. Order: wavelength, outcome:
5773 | 26.06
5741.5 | 22.91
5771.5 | 25.71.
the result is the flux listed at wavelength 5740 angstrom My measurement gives 23.16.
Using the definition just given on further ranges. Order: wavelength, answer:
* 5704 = 23.53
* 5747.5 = 23.62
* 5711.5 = 20.99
